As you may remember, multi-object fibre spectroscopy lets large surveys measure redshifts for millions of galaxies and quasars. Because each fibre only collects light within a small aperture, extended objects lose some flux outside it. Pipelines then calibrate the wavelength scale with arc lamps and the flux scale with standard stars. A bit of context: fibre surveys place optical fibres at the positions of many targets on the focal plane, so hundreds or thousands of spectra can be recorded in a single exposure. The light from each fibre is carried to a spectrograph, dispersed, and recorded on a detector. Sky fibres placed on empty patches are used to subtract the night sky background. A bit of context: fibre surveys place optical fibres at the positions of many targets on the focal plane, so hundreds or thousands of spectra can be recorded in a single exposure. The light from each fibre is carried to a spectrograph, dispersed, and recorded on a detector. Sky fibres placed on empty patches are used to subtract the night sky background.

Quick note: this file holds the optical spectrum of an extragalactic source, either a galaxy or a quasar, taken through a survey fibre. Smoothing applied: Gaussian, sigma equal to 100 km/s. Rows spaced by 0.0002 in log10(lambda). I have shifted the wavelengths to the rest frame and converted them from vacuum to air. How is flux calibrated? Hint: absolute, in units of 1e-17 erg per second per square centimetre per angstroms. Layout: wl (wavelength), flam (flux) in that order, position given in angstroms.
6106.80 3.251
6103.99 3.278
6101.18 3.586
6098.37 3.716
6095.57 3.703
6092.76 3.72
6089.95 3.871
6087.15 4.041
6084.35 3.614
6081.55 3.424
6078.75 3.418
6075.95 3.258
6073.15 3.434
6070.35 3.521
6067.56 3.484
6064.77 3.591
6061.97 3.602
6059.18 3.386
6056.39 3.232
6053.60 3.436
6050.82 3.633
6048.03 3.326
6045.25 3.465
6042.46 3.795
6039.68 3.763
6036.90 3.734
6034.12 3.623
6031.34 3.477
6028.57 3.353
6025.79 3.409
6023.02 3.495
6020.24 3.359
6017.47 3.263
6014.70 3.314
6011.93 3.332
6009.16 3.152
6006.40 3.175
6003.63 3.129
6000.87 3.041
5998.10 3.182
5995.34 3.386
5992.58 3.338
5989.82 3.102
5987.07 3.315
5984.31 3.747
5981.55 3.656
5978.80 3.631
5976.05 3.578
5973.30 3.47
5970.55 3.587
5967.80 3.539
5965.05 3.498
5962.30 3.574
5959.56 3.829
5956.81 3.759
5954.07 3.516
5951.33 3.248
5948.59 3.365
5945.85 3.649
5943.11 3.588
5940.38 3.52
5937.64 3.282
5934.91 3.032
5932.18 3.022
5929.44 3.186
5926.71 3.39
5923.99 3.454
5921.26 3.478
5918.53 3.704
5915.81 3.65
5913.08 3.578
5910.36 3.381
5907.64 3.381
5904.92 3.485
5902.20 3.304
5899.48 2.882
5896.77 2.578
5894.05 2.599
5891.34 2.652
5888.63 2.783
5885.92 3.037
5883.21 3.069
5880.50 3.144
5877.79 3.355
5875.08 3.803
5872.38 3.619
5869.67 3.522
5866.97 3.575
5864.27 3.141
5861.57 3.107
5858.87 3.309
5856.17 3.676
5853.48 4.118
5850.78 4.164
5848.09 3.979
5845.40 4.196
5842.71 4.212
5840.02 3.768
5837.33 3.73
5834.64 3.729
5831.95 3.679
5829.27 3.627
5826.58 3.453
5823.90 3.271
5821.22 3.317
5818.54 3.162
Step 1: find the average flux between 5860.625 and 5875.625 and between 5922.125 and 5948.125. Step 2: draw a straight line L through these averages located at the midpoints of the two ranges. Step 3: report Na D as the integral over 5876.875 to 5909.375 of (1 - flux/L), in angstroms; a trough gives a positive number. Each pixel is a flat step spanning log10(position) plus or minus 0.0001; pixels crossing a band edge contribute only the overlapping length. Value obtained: 3.7 angstroms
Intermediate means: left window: 3.45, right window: 3.35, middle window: 3.02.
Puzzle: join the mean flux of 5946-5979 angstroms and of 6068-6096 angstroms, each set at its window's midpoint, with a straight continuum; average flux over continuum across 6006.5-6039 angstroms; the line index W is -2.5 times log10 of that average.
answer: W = 0.05 mag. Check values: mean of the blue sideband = 3.55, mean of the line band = 3.41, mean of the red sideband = 3.59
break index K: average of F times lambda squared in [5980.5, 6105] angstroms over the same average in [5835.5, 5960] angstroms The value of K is 1.06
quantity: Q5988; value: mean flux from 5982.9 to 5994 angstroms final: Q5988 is 3.38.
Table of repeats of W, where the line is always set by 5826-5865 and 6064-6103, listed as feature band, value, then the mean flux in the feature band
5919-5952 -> 0.10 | 3.36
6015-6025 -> 0.08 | 3.37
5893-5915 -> 0.17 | 3.17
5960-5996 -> 0.05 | 3.51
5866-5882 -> 0.07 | 3.5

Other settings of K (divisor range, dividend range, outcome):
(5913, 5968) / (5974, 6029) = 0.99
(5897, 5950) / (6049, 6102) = 1.11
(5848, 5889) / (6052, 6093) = 1.09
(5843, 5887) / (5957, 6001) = 1.02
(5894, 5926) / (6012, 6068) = 1.10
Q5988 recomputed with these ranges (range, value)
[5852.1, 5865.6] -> 3.47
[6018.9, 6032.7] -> 3.42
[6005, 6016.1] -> 3.24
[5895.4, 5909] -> 3.13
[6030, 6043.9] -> 3.68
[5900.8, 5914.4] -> 3.42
